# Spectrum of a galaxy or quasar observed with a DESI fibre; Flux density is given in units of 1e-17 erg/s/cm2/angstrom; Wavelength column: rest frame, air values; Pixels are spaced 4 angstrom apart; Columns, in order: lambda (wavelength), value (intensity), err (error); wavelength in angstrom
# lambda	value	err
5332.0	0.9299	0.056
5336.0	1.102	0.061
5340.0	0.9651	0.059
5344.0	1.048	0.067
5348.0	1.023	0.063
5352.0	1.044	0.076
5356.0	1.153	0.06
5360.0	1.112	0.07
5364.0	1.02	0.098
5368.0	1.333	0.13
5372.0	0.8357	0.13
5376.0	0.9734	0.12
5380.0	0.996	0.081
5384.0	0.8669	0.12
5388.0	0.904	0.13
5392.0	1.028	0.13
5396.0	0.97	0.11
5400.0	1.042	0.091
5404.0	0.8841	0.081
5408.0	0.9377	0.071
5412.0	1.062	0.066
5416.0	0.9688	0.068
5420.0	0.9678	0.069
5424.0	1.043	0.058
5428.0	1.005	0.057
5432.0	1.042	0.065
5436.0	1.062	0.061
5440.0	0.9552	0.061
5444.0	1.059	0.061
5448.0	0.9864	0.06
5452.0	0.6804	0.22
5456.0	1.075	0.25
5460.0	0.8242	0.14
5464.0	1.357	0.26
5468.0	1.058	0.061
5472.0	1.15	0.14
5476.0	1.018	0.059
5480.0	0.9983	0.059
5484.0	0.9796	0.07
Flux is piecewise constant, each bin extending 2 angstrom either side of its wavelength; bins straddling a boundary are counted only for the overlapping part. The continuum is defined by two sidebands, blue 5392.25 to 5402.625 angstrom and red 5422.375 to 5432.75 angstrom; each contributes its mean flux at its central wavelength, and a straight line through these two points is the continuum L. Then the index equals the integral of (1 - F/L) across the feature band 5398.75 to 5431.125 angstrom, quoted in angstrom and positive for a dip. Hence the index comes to 0.9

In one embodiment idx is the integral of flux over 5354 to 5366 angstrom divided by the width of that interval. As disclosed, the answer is 1.09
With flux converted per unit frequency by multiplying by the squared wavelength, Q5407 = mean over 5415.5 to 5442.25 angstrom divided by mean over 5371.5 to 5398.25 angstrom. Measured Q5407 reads 1.08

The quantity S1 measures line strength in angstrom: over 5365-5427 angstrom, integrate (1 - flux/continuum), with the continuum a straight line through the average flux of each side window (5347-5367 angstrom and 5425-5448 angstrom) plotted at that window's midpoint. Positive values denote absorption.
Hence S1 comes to 3.9 angstrom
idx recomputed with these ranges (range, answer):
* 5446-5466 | 0.985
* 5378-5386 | 0.931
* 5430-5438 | 1.05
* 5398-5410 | 0.955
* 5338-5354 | 1.02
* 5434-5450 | 1.02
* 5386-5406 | 0.966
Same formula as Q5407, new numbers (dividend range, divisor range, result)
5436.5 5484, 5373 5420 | 1.08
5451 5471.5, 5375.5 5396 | 1.11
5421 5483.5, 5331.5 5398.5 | 1.03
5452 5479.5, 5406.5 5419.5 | 1.08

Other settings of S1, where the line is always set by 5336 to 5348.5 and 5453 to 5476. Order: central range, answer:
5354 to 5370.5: -1.80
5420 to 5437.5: 0.44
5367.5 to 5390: 1.65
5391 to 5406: 0.96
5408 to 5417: 0.40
